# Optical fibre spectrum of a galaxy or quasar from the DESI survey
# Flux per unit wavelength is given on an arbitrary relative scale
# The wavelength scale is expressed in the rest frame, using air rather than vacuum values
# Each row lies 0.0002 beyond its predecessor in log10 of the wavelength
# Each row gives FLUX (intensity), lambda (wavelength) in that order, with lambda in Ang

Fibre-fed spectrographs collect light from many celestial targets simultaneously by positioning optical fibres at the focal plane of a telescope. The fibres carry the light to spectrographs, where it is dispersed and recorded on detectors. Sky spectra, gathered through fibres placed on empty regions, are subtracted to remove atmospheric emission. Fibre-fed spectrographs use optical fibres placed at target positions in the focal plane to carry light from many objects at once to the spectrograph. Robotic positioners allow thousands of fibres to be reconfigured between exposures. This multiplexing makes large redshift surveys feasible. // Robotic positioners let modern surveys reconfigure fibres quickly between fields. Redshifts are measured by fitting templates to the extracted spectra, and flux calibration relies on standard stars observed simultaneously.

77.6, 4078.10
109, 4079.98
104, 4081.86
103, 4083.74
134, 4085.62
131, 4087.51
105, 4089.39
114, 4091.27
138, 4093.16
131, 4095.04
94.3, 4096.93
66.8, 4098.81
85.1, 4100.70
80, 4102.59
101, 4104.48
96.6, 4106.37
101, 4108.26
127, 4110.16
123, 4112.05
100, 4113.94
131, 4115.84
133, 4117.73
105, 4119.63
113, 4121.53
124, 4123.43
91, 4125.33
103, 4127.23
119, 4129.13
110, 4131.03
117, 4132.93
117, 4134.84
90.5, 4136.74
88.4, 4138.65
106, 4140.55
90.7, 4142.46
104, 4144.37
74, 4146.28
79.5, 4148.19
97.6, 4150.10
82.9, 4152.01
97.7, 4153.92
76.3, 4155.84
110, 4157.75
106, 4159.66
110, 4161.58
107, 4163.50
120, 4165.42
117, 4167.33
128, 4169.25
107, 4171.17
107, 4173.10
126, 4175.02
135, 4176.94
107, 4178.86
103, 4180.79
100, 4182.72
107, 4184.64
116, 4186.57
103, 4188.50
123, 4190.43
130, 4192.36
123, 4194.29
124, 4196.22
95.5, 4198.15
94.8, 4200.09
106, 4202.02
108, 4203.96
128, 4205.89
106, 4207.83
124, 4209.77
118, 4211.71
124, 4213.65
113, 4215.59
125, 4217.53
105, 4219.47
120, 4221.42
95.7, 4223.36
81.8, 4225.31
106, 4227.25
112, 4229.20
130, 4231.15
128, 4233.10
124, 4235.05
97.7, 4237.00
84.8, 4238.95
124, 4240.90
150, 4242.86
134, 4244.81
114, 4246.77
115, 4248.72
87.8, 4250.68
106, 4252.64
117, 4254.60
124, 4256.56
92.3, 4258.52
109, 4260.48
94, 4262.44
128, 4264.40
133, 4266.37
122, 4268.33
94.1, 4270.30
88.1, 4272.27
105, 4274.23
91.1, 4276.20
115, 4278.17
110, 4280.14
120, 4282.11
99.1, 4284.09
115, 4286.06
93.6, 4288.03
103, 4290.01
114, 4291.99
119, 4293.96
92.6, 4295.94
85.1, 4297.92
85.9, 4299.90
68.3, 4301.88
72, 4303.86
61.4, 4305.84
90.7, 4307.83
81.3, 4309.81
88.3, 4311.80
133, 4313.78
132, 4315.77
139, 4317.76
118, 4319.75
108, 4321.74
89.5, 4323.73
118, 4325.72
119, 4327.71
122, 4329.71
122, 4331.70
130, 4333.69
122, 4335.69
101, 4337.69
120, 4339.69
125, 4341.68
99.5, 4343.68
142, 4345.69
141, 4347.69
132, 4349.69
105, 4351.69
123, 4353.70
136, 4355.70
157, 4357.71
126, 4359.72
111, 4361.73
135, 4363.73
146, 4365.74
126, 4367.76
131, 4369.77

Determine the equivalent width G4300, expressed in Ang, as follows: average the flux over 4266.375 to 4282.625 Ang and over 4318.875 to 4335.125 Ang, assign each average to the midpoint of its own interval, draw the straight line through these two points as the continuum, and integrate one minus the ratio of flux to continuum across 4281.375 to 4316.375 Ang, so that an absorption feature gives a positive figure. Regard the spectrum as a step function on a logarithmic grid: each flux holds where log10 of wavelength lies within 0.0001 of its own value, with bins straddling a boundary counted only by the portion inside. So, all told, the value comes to 4.5 Ang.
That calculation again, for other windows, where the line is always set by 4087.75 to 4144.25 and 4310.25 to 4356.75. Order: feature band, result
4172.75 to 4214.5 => -0.9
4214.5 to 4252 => 0.3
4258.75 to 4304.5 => 5.6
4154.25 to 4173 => 0.2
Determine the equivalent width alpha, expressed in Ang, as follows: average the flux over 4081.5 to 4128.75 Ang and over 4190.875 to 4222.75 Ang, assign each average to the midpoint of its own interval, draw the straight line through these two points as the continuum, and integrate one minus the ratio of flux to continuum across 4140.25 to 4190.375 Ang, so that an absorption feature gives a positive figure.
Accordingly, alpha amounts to 3.6 Ang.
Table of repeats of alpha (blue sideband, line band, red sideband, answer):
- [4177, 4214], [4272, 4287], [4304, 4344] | 0.7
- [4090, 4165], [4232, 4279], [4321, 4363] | 1.1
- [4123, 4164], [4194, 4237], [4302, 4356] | -3.3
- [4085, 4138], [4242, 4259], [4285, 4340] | -1.5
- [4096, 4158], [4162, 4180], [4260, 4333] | -2.6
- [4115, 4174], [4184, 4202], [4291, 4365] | -0.9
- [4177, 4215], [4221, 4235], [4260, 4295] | 0.0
